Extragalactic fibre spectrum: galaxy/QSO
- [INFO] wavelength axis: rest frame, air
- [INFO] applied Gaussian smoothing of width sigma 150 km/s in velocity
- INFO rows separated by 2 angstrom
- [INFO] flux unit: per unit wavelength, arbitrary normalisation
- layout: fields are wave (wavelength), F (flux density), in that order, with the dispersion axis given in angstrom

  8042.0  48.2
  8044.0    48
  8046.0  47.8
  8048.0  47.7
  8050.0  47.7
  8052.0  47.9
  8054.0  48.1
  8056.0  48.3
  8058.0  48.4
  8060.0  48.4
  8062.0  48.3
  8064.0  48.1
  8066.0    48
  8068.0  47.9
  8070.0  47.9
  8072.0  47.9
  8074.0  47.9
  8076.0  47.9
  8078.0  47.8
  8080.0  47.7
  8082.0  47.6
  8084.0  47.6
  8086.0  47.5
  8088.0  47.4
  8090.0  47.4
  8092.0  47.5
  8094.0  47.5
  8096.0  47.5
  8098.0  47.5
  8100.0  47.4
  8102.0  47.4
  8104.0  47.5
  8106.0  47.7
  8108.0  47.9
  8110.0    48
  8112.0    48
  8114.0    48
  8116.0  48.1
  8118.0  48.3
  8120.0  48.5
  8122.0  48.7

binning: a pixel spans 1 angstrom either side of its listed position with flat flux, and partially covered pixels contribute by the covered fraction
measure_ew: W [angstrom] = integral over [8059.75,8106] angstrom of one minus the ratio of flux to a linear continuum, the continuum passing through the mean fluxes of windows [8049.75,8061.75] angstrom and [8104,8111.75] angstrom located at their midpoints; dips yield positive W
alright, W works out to 0.3 angstrom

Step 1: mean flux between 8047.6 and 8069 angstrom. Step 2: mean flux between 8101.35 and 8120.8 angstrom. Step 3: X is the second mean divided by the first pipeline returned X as 1.00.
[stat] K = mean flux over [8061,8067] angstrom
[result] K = 48.1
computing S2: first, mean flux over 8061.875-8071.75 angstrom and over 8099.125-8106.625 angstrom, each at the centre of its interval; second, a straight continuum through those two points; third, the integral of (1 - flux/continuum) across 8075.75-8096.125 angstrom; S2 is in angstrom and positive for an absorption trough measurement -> 0.1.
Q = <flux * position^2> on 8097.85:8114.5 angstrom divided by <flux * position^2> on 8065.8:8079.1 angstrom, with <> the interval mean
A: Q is 1.00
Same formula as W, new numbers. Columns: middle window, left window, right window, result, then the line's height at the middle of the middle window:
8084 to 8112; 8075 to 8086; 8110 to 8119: 0.2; 47.9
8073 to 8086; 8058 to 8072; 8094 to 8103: 0.0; 47.8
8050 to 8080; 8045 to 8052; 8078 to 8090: -0.2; 47.7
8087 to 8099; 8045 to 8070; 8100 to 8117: 0.1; 47.9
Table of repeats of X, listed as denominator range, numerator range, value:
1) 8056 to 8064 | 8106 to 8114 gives 0.99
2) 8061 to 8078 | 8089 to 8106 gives 0.99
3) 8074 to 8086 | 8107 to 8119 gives 1.01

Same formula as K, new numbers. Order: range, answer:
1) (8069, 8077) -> 47.9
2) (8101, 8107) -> 47.5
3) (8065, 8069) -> 48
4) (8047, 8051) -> 47.7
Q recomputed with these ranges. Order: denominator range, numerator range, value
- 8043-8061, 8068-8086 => 1.00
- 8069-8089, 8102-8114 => 1.01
